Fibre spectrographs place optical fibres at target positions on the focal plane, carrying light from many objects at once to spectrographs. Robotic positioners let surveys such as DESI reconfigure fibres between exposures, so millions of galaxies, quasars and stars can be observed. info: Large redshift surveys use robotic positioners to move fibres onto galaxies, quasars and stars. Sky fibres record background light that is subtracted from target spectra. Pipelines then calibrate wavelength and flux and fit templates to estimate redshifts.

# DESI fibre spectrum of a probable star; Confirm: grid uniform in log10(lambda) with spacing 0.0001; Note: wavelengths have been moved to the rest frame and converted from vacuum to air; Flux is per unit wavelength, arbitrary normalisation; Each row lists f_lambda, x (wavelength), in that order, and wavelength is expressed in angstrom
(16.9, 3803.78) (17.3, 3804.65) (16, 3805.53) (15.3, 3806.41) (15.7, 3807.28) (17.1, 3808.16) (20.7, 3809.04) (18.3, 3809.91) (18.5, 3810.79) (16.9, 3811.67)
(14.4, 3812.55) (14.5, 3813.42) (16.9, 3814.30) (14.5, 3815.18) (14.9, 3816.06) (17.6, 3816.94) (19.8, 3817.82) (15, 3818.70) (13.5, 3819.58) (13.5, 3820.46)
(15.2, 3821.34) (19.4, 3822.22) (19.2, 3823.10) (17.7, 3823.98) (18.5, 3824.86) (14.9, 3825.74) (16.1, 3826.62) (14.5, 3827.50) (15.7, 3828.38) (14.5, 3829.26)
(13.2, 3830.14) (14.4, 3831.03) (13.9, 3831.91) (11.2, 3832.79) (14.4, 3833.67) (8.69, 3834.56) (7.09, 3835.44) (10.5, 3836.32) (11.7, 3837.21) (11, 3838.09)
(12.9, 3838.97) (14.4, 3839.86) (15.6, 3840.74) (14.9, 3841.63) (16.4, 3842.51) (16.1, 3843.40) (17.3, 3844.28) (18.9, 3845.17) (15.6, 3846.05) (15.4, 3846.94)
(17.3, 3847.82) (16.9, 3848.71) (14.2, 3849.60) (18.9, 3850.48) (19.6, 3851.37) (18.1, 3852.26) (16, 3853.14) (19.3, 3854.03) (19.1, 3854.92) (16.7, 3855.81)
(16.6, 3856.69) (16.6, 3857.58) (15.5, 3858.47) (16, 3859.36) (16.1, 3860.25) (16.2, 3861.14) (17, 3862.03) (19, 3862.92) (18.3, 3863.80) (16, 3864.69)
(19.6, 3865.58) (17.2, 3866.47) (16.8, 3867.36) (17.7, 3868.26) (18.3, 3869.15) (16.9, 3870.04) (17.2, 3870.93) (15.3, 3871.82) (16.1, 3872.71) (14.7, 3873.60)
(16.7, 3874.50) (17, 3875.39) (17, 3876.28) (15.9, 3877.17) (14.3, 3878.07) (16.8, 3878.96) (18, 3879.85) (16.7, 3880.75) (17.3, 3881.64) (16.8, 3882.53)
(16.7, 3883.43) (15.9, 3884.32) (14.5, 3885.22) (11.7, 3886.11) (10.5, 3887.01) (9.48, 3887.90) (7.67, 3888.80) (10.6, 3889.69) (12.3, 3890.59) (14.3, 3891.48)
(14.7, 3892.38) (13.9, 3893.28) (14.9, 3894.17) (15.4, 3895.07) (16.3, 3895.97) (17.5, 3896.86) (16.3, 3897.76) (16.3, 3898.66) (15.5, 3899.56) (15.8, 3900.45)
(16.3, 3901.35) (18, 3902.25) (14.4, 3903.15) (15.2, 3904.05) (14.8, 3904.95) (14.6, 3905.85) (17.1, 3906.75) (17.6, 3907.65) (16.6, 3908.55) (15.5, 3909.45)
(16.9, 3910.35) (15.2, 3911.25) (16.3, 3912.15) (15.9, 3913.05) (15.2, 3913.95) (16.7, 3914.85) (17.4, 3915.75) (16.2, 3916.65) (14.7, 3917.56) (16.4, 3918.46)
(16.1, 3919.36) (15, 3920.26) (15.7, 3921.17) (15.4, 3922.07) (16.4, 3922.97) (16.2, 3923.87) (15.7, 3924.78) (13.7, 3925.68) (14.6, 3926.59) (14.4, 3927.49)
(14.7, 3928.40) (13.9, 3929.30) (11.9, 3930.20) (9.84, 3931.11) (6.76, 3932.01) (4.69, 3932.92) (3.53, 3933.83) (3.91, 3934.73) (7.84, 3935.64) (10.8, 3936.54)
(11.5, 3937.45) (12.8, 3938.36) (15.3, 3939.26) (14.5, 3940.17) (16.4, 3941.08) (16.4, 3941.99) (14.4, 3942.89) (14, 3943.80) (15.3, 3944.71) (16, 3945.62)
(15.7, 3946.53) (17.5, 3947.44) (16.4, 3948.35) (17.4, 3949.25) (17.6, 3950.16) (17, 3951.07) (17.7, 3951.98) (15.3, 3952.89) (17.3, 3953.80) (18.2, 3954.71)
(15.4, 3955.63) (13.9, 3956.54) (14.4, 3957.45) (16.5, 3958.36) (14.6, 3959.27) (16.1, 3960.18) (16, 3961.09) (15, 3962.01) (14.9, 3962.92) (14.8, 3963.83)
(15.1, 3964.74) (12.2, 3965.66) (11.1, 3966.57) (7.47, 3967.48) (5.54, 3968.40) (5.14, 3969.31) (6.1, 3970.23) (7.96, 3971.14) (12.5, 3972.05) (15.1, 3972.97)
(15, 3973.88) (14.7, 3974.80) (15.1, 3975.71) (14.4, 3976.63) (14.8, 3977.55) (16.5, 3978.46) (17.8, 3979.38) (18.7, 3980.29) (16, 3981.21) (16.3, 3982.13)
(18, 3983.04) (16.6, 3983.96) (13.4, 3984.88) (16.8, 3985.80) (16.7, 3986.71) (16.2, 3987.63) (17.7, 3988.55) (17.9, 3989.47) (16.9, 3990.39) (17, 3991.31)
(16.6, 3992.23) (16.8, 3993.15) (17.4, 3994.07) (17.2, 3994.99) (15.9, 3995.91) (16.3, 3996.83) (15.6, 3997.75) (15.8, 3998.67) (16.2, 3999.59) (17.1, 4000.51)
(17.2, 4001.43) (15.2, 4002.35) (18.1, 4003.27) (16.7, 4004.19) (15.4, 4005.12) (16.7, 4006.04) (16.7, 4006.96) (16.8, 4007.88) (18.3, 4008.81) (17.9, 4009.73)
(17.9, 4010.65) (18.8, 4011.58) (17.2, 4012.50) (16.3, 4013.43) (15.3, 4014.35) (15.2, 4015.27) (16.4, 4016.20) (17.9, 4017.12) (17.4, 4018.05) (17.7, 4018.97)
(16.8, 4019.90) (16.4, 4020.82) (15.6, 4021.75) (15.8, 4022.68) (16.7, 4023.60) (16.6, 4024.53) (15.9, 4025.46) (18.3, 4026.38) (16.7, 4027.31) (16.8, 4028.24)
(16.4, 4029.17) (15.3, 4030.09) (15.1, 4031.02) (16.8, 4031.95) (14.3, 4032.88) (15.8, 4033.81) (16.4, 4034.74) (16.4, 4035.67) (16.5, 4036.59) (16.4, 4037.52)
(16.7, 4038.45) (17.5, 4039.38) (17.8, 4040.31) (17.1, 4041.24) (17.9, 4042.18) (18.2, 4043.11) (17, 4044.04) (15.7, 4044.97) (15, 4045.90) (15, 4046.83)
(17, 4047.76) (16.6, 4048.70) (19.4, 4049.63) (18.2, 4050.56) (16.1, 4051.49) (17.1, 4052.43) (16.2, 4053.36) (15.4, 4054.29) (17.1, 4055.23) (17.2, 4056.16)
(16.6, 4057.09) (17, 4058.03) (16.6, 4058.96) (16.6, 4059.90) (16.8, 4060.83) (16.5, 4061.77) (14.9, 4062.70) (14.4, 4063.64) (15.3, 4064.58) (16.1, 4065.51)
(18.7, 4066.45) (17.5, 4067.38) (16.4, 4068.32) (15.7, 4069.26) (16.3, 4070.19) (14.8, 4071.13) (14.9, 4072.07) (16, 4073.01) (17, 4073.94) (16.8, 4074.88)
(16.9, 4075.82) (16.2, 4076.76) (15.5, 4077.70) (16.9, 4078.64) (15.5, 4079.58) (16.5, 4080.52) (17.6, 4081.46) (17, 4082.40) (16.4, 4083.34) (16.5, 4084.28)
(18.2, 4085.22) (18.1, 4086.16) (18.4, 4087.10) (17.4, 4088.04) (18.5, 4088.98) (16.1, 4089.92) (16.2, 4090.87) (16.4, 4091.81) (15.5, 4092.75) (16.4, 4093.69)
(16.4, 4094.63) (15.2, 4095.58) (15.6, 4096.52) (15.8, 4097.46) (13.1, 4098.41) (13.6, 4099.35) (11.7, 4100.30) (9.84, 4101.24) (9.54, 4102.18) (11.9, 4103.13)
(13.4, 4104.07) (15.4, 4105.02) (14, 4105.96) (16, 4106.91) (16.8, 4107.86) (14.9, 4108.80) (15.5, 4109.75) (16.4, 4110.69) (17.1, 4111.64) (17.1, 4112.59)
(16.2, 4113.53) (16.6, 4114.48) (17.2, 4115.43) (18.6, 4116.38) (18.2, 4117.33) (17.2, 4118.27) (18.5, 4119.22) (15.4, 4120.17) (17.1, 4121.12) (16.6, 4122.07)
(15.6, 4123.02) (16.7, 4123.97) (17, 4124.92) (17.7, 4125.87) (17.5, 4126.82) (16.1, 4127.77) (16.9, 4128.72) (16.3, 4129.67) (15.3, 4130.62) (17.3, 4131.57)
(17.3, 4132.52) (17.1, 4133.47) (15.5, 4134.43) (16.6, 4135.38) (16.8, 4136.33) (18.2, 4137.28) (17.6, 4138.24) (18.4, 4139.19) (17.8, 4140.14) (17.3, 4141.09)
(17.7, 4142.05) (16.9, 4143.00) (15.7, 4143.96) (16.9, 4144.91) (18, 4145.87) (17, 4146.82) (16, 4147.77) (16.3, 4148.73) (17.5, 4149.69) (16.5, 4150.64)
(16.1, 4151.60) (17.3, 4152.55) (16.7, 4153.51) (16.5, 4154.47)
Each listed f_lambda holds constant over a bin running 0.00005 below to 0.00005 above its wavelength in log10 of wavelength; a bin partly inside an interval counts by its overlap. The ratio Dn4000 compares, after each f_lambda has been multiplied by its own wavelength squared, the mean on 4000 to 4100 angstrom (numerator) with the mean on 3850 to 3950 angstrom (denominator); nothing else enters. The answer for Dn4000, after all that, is 1.17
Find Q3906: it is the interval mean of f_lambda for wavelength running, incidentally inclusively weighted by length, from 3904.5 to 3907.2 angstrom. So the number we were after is 15.5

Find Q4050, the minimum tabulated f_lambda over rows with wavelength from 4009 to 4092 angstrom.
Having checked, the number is 14.3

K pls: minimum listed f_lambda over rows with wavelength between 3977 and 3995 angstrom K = 13.4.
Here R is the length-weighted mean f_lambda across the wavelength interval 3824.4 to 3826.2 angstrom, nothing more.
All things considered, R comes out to 16.7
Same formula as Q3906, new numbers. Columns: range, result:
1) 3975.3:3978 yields 14.7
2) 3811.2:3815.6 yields 15.5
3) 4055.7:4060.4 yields 16.8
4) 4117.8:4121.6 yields 17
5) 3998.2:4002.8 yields 16.3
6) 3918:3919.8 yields 16.3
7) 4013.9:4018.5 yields 16.4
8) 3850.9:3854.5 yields 18.2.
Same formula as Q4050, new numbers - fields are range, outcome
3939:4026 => 5.14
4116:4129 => 15.4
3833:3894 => 7.09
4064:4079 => 14.8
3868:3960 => 3.53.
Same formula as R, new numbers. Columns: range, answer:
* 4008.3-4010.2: 18.1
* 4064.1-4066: 15.7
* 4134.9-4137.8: 17.2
